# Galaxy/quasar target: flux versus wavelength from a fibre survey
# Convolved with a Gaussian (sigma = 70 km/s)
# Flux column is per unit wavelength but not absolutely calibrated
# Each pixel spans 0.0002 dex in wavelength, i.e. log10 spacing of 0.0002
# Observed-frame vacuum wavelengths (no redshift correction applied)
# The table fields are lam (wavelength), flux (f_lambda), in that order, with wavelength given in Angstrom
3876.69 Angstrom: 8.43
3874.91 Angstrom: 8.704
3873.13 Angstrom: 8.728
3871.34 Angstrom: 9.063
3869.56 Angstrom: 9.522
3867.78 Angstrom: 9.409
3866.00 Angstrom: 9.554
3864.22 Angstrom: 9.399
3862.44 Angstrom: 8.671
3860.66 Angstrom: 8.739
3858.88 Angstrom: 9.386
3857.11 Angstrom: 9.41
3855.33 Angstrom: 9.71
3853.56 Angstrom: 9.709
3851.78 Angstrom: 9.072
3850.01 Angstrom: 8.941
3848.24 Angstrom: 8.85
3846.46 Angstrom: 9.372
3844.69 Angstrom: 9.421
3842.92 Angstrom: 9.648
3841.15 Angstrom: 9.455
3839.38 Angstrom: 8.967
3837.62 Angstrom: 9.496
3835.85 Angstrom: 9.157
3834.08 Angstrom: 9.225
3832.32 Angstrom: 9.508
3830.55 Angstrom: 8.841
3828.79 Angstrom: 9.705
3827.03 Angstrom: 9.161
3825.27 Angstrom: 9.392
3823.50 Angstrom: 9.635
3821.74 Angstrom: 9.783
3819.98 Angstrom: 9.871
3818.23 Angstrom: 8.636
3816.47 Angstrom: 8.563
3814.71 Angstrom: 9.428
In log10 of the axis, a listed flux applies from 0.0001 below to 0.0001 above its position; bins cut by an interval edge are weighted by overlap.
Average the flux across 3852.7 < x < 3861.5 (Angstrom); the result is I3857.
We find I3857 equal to 9.4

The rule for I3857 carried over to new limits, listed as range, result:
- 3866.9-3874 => 9.18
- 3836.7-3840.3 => 9.24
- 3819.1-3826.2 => 9.67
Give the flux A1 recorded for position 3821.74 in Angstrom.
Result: 9.783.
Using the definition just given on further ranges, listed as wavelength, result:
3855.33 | 9.71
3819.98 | 9.871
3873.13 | 8.728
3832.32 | 9.508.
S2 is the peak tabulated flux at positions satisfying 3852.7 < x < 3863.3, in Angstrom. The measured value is 9.71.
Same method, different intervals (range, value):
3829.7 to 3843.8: 9.648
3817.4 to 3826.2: 9.871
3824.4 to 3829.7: 9.705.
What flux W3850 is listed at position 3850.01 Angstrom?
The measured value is 8.941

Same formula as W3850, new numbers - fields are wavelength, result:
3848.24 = 8.85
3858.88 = 9.386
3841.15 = 9.455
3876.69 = 8.43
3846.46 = 9.372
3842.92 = 9.648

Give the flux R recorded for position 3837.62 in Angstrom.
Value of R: 9.496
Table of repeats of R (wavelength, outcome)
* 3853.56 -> 9.709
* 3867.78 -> 9.409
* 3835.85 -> 9.157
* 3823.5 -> 9.635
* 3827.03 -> 9.161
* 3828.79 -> 9.705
